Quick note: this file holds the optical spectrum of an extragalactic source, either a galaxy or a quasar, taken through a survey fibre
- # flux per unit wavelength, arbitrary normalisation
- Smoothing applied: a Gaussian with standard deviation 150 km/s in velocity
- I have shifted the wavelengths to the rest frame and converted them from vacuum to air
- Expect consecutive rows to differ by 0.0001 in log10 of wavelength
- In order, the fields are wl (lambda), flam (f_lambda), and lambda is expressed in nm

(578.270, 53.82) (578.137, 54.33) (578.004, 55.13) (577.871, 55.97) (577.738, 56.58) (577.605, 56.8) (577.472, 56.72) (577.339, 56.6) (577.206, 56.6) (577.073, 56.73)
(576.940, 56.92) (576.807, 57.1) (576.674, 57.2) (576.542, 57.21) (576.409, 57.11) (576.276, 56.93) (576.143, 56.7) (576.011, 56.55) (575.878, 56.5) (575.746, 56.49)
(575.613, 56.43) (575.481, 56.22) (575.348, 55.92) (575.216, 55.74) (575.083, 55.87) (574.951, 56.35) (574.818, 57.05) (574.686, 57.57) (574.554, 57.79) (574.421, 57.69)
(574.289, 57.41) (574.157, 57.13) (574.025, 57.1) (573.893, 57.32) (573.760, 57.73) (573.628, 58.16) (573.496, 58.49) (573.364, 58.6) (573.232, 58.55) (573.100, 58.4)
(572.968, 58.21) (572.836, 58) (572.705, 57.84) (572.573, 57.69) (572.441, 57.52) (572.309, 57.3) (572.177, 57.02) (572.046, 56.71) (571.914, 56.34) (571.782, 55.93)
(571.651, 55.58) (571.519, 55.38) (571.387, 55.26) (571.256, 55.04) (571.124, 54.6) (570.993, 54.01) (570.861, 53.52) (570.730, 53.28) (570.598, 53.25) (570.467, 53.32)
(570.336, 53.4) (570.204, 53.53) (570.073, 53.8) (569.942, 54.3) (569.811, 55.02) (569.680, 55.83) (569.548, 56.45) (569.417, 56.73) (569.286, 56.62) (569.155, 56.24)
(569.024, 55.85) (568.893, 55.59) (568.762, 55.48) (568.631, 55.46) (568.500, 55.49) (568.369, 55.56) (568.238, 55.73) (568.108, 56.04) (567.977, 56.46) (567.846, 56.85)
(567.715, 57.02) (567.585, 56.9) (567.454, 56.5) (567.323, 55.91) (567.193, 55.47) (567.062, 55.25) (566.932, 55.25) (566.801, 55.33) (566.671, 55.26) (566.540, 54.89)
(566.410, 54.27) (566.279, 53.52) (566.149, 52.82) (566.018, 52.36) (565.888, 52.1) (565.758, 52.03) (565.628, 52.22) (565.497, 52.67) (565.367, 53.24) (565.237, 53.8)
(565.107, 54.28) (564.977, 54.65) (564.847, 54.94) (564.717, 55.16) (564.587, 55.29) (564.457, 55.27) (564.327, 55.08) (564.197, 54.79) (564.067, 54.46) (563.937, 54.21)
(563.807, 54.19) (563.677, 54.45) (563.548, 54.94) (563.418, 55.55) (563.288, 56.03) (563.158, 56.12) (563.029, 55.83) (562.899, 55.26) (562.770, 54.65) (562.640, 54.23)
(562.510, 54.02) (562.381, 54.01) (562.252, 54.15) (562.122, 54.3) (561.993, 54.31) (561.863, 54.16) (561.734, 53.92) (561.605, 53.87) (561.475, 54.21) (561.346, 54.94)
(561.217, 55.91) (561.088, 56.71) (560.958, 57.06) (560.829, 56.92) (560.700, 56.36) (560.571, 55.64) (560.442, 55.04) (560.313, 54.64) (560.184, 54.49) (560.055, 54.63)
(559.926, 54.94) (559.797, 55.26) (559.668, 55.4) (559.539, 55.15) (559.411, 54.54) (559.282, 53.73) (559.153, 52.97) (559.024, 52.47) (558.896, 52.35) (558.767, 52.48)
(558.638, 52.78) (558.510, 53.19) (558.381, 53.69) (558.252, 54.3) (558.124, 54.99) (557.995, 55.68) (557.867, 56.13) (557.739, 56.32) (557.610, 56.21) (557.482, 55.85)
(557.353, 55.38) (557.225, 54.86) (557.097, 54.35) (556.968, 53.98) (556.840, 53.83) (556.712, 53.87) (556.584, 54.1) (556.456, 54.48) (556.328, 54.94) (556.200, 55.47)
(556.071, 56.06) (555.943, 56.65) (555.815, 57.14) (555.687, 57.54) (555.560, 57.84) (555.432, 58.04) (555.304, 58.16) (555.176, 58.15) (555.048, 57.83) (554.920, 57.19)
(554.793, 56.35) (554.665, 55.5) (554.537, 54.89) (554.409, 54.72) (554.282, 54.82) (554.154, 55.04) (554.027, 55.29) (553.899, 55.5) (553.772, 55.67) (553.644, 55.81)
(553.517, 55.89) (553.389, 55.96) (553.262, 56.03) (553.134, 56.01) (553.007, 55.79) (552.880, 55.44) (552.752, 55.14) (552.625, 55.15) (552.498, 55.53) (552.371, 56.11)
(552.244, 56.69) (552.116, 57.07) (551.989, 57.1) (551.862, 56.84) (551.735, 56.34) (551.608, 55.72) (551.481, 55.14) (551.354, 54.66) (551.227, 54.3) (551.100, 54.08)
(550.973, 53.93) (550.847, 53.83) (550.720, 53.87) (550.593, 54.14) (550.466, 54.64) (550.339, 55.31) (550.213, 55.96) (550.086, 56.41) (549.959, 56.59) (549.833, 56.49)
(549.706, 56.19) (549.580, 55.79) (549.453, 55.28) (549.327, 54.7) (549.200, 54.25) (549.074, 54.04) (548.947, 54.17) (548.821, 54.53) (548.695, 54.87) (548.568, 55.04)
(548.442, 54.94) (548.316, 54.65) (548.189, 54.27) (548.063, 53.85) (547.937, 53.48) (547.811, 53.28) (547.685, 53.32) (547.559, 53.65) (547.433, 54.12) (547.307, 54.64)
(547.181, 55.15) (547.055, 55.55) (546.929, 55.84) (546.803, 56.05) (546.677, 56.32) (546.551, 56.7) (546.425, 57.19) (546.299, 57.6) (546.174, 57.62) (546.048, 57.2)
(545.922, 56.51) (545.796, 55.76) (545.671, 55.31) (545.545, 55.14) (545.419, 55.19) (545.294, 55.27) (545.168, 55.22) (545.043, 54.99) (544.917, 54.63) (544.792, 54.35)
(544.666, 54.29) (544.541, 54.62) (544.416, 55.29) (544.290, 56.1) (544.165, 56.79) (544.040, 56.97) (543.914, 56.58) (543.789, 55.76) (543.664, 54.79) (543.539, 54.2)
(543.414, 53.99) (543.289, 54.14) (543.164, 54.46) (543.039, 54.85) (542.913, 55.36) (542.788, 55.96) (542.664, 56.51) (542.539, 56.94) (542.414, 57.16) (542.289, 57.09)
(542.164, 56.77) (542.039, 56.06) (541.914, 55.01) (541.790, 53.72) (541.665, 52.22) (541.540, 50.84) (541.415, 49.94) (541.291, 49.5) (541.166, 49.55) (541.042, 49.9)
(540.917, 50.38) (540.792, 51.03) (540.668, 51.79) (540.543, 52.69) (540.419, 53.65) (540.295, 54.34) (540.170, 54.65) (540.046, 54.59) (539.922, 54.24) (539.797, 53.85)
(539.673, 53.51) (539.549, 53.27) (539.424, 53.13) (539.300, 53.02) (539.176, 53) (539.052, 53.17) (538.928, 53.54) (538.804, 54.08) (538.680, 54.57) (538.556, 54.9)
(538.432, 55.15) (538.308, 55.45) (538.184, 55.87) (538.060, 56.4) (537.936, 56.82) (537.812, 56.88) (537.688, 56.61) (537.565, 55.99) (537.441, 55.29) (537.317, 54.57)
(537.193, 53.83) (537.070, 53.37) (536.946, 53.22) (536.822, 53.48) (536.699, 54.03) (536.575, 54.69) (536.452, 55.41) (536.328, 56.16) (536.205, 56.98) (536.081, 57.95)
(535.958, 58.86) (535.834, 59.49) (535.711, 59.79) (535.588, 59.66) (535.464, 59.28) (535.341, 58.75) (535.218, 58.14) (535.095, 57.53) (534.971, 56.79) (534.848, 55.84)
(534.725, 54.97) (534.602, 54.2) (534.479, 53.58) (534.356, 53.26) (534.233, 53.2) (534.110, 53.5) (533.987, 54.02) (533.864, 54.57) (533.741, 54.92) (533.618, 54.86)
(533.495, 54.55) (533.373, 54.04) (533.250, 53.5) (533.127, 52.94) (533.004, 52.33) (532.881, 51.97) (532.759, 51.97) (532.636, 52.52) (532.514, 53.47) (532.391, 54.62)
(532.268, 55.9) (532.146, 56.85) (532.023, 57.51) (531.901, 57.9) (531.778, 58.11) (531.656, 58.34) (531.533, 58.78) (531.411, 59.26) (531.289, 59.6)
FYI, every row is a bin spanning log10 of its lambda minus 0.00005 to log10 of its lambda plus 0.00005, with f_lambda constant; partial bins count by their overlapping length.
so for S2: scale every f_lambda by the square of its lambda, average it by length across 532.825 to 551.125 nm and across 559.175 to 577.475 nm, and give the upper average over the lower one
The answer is 1.11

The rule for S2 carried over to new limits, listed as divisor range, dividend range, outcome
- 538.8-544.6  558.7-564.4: 1.09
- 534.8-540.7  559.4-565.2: 1.09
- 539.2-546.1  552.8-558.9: 1.07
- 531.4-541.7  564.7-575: 1.15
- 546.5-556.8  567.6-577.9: 1.10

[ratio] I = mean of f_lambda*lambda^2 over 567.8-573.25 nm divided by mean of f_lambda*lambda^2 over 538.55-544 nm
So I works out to 1.15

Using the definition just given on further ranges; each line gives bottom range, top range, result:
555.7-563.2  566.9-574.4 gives 1.07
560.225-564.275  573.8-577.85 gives 1.08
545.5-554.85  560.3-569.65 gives 1.05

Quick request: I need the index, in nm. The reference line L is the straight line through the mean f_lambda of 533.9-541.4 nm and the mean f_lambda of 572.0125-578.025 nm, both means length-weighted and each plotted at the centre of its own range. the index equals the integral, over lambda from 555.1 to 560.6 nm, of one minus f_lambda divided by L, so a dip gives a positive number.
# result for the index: 0.09 nm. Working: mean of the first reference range 54.7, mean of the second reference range 57.1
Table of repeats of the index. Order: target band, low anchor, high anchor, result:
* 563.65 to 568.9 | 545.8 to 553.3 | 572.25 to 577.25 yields 0.17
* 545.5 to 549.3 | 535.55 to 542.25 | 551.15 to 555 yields 0.00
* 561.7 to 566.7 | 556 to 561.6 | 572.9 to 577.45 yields 0.11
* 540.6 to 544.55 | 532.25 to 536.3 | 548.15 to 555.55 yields 0.09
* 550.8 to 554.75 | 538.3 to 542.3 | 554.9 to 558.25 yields -0.02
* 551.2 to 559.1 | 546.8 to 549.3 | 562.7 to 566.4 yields -0.16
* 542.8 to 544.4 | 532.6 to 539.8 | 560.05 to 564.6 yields -0.01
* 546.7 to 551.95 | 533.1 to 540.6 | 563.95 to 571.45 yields 0.01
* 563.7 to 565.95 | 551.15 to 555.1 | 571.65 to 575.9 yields 0.10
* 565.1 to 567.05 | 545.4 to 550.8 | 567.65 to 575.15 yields 0.08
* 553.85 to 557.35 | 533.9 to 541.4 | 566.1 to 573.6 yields -0.03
